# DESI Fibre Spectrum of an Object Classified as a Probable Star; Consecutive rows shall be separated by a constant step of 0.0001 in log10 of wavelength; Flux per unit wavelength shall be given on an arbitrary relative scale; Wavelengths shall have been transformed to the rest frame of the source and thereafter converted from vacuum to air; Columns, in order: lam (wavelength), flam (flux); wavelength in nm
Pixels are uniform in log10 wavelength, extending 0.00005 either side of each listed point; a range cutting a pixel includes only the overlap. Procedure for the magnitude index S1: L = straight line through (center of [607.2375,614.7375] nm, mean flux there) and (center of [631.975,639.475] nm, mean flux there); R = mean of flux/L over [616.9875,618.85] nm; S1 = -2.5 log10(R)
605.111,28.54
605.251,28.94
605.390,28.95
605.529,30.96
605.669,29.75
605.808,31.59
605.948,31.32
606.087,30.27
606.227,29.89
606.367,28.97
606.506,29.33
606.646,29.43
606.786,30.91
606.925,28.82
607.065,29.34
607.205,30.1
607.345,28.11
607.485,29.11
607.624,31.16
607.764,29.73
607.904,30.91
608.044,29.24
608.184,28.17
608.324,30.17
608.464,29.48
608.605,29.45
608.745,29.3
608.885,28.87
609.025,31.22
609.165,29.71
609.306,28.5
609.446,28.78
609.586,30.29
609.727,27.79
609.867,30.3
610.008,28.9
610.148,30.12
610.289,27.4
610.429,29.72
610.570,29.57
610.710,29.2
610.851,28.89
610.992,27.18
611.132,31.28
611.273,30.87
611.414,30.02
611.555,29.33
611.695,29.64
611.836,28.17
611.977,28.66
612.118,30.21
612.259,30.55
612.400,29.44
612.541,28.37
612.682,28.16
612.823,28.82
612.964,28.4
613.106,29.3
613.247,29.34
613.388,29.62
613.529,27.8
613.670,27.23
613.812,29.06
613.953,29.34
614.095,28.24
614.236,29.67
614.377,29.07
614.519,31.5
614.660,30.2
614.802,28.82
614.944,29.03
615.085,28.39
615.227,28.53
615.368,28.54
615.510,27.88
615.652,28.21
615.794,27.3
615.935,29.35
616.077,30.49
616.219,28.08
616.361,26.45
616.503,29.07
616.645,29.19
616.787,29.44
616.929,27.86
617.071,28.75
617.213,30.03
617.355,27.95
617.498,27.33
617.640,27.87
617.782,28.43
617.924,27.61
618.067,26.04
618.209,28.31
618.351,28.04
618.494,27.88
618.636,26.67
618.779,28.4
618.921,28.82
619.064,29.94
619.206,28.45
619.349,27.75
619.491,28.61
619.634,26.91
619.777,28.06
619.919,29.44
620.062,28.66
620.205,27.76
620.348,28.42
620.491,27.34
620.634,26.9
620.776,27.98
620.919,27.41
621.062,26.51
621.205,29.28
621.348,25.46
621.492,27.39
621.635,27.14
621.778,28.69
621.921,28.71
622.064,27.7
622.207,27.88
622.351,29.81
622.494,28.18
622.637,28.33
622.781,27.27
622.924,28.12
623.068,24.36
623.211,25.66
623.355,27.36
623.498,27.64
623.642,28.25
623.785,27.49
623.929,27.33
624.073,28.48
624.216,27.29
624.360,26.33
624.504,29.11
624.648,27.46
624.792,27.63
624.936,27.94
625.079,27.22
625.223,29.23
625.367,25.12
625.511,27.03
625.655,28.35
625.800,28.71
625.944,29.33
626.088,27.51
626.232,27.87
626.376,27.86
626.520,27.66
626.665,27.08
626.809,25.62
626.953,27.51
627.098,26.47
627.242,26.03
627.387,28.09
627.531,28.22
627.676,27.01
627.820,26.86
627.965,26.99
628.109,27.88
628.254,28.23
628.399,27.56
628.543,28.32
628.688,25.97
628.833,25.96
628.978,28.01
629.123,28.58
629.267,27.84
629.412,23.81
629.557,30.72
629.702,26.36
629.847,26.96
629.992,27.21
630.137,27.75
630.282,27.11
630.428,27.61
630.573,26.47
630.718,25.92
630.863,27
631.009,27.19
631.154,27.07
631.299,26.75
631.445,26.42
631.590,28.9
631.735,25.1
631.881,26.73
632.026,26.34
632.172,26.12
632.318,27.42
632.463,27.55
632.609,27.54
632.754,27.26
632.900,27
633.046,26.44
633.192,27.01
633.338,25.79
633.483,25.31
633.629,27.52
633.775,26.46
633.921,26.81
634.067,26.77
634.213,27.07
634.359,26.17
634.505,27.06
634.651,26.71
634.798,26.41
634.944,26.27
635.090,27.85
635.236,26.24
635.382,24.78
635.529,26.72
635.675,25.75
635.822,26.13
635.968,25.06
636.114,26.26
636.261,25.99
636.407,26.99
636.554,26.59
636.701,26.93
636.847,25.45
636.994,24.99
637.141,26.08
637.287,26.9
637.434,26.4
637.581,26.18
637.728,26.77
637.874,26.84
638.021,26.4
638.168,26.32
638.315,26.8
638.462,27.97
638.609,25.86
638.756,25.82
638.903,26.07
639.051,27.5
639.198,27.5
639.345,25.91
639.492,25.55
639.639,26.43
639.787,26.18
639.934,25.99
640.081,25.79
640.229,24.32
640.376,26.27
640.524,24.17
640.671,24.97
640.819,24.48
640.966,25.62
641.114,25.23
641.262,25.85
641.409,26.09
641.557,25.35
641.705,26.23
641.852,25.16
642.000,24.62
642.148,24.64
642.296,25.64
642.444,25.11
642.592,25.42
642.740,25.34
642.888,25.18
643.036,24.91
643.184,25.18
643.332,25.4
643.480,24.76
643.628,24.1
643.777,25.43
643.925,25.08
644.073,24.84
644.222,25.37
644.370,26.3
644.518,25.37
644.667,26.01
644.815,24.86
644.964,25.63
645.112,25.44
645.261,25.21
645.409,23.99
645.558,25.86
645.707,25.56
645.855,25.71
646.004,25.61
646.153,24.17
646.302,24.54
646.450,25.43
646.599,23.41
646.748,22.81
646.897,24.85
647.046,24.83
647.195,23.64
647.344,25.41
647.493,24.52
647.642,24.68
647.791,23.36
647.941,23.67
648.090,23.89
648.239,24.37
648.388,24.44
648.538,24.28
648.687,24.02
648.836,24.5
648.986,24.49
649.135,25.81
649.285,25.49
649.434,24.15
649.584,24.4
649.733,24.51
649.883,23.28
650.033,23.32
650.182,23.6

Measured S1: 0.023 mag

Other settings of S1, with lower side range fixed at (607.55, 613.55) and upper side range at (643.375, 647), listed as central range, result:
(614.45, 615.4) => -0.02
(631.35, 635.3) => -0.01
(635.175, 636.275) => 0.01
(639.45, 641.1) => 0.01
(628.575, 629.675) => -0.01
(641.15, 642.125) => 0.00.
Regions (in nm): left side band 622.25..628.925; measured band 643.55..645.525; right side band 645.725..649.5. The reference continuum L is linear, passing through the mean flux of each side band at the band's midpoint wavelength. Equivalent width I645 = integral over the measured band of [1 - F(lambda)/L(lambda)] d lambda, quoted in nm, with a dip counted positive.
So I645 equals -0.02 nm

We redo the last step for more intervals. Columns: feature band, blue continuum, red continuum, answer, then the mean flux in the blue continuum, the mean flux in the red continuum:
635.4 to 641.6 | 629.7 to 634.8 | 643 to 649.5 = -0.03 nm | 26.8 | 24.8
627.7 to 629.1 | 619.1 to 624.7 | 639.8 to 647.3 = -0.02 nm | 27.7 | 25.1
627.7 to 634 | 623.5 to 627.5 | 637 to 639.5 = 0.02 nm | 27.6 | 26.5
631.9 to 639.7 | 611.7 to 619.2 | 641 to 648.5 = -0.12 nm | 28.7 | 25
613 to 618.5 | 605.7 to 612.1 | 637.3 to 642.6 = 0.03 nm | 29.5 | 25.9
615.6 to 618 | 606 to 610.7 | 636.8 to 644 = 0.01 nm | 29.5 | 25.7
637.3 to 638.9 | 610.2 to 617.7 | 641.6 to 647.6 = -0.04 nm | 28.9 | 25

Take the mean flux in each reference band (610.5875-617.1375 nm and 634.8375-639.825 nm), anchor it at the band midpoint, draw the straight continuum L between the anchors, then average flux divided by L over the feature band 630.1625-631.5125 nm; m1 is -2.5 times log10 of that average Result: 0.01 mag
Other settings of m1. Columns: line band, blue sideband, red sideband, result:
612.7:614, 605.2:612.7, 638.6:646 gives 0.01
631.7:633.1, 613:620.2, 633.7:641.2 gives 0.00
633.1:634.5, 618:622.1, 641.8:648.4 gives -0.01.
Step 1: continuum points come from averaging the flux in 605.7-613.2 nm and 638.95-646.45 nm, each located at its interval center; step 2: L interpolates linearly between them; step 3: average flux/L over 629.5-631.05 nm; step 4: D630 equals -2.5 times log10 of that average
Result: -0.013 mag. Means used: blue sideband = 29.5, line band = 27.3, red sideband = 25.4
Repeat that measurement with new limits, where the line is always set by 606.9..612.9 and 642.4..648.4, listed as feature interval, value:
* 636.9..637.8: -0.012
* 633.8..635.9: -0.011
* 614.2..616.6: -0.006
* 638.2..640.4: -0.026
